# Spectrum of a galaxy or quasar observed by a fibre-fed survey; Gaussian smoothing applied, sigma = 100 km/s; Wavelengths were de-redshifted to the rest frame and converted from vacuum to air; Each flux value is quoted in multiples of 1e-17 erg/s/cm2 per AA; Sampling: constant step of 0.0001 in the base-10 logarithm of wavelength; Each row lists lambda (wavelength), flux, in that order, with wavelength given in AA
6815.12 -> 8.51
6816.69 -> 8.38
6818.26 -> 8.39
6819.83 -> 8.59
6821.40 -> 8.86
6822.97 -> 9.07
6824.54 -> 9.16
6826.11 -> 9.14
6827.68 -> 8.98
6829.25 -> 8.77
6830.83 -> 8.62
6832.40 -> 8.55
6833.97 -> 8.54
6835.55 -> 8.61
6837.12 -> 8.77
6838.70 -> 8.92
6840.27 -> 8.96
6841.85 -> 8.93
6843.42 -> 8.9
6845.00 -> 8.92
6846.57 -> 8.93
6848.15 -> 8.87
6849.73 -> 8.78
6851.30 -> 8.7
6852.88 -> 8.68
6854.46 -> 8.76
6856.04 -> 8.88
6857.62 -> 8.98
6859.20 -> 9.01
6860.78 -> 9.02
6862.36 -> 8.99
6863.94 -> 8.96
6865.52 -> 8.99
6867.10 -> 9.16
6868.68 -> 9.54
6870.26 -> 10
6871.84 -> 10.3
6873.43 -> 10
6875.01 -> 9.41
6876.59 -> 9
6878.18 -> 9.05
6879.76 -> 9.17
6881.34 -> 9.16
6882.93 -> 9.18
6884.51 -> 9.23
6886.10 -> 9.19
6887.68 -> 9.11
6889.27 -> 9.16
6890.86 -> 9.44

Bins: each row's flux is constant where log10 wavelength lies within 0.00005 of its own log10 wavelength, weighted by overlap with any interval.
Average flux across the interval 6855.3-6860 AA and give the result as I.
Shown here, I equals 8.95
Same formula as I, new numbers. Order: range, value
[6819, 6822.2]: 8.73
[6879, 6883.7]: 9.17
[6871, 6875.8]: 9.9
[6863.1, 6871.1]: 9.34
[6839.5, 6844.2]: 8.93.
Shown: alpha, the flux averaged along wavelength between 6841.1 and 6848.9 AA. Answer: 8.92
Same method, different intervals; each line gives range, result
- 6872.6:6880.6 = 9.33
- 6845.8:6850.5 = 8.85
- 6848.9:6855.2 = 8.73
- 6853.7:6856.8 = 8.82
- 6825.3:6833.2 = 8.82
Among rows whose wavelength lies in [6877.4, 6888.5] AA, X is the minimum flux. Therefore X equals 9.05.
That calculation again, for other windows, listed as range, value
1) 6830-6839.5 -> 8.54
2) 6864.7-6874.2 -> 8.99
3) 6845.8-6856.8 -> 8.68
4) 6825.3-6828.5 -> 8.98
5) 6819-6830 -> 8.59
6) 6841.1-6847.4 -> 8.9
